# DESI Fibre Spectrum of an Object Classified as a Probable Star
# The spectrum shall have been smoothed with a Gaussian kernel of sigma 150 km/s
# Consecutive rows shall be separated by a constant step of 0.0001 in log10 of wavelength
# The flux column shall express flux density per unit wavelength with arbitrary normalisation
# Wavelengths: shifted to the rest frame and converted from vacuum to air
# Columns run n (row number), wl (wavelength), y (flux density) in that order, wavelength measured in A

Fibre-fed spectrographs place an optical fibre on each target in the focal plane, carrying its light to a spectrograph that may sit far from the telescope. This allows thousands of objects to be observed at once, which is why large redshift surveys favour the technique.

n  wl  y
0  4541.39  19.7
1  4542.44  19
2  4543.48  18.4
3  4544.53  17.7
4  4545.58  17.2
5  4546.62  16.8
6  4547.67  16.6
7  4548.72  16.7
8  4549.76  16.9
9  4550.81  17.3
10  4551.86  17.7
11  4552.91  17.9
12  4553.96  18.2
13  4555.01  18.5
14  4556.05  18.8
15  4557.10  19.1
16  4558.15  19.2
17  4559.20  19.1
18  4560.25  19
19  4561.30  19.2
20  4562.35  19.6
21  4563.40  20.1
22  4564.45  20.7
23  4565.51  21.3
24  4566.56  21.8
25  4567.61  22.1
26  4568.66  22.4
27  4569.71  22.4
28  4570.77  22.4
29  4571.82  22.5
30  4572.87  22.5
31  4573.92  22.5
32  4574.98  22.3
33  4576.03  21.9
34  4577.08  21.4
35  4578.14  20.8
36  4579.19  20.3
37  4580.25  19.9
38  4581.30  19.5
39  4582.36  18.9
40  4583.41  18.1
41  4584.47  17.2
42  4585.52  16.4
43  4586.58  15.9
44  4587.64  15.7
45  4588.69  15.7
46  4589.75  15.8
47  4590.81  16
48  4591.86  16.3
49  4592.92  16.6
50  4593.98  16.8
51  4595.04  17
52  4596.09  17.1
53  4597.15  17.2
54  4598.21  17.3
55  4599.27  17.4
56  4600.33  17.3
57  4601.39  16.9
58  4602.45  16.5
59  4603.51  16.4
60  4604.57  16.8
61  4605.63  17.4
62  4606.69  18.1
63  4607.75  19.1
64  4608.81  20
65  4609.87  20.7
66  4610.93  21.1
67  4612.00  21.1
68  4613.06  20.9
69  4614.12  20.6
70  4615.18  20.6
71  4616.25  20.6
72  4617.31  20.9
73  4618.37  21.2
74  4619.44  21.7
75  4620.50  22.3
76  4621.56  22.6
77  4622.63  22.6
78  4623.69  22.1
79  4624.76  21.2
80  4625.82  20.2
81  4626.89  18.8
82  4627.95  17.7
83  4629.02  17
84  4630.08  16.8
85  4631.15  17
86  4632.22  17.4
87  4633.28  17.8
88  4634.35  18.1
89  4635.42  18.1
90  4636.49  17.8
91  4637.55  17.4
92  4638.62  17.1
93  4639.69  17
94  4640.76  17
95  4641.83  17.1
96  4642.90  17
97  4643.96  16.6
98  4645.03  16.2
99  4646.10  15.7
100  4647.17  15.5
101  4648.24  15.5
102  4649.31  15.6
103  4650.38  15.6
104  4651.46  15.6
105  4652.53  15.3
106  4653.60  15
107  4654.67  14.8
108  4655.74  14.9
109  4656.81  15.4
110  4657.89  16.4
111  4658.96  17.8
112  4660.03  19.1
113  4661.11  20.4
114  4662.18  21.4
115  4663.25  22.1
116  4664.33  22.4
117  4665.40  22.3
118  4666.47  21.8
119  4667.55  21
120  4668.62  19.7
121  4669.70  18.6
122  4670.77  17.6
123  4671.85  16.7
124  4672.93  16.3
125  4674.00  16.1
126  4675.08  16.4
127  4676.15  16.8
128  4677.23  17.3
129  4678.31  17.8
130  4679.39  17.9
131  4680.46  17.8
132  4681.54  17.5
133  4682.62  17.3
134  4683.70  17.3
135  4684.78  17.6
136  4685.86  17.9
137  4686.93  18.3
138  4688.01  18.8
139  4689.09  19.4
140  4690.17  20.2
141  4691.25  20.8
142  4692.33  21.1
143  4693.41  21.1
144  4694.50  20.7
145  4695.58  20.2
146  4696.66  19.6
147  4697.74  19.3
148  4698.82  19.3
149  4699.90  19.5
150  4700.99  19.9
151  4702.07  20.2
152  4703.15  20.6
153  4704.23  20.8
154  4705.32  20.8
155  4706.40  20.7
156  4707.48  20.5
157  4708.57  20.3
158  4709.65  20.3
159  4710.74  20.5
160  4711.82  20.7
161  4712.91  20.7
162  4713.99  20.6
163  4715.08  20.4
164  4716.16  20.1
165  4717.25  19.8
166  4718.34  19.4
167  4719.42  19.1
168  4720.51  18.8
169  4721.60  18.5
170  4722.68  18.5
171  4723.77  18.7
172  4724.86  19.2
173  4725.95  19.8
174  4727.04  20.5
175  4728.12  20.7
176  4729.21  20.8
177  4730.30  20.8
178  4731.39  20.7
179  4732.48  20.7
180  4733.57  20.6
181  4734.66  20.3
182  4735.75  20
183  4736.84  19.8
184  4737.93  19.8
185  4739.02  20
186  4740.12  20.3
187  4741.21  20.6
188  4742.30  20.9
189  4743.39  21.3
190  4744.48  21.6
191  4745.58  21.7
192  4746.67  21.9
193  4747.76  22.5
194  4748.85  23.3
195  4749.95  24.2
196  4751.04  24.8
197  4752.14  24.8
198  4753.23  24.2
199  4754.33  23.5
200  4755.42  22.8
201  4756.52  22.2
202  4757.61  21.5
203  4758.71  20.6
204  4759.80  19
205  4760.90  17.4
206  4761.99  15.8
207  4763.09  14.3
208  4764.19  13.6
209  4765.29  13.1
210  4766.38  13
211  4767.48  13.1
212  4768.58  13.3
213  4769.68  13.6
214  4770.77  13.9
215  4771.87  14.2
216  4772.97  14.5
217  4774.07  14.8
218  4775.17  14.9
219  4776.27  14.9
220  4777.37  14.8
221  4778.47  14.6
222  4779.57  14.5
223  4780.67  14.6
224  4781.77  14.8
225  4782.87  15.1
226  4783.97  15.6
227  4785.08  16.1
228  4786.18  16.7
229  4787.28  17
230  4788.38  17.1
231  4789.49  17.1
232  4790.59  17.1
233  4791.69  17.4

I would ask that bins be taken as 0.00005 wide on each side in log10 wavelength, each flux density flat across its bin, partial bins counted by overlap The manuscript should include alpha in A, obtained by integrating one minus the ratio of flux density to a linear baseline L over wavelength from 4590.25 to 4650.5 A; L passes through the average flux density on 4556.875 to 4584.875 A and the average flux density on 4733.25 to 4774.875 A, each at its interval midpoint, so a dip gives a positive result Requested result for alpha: 5.8 A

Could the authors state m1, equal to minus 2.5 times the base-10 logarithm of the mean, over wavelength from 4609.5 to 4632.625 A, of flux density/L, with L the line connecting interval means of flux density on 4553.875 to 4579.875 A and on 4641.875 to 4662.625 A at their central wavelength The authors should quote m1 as -0.12 mag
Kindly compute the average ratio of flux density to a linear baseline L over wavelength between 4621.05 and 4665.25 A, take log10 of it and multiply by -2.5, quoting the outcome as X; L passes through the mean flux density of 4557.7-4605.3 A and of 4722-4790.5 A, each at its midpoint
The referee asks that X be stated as 0.06 mag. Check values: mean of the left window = 18.9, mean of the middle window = 17.8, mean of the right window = 18.5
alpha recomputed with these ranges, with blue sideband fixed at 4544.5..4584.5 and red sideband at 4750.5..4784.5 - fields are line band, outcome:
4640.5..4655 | 2.07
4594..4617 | 0.67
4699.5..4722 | -3.17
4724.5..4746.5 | -4.15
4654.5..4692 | -0.59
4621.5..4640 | 0.15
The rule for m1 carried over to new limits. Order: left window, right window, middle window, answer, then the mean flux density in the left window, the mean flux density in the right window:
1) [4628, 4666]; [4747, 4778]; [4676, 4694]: -0.06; 17.3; 18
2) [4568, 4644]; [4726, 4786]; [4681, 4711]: -0.05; 18.9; 18.5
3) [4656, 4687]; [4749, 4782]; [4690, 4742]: -0.13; 18.4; 17.3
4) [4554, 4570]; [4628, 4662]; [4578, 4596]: 0.10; 20.1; 16.8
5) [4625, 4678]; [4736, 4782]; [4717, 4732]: -0.09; 17.6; 18.3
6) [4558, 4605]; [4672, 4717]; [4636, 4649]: 0.15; 18.9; 19.2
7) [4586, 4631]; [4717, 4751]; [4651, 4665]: 0.09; 18.7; 20.6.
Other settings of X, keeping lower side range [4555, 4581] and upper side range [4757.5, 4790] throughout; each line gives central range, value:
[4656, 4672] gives -0.07 mag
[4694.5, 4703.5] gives -0.15 mag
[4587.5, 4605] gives 0.20 mag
